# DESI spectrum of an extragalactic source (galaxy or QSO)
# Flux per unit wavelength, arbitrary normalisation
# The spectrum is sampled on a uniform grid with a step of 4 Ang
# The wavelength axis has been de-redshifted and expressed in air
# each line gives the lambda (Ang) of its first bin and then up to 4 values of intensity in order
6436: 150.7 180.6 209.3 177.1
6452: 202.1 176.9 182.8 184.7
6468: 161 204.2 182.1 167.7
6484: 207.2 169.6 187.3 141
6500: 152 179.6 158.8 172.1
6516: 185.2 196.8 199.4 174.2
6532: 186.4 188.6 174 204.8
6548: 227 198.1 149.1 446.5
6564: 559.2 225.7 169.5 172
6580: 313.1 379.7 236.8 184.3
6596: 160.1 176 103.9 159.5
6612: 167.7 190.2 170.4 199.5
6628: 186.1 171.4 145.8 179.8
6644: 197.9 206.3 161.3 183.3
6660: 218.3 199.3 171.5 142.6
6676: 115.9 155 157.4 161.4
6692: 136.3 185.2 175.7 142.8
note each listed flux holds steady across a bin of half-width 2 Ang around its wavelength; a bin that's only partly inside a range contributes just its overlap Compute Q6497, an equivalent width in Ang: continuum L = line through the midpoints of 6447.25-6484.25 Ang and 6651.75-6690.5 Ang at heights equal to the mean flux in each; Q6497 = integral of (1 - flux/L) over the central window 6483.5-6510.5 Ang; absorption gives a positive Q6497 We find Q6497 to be 1.8 Ang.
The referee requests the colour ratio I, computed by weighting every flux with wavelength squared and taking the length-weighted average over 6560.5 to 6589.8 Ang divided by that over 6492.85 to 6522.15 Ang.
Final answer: 1.81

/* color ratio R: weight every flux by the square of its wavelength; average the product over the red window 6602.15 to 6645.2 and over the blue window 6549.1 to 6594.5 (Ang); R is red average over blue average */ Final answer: 0.6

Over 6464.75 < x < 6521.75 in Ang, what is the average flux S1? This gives 176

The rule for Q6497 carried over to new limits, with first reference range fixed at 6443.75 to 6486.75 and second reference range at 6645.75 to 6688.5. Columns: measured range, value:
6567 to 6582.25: -3.85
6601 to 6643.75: 1.24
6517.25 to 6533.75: -0.72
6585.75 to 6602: -1.48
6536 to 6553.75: -1.97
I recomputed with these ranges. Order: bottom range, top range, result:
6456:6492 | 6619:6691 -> 1.00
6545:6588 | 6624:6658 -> 0.66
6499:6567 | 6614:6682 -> 0.82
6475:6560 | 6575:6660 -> 1.06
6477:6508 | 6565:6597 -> 1.45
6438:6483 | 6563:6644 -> 1.17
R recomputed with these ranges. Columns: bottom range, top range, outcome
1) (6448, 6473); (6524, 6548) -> 1.06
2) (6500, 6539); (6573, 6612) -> 1.17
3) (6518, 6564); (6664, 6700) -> 0.72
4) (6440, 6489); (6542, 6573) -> 1.53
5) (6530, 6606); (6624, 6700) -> 0.75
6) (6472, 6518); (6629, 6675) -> 1.07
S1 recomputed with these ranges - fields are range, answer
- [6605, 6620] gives 168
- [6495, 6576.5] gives 214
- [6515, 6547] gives 190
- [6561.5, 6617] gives 231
